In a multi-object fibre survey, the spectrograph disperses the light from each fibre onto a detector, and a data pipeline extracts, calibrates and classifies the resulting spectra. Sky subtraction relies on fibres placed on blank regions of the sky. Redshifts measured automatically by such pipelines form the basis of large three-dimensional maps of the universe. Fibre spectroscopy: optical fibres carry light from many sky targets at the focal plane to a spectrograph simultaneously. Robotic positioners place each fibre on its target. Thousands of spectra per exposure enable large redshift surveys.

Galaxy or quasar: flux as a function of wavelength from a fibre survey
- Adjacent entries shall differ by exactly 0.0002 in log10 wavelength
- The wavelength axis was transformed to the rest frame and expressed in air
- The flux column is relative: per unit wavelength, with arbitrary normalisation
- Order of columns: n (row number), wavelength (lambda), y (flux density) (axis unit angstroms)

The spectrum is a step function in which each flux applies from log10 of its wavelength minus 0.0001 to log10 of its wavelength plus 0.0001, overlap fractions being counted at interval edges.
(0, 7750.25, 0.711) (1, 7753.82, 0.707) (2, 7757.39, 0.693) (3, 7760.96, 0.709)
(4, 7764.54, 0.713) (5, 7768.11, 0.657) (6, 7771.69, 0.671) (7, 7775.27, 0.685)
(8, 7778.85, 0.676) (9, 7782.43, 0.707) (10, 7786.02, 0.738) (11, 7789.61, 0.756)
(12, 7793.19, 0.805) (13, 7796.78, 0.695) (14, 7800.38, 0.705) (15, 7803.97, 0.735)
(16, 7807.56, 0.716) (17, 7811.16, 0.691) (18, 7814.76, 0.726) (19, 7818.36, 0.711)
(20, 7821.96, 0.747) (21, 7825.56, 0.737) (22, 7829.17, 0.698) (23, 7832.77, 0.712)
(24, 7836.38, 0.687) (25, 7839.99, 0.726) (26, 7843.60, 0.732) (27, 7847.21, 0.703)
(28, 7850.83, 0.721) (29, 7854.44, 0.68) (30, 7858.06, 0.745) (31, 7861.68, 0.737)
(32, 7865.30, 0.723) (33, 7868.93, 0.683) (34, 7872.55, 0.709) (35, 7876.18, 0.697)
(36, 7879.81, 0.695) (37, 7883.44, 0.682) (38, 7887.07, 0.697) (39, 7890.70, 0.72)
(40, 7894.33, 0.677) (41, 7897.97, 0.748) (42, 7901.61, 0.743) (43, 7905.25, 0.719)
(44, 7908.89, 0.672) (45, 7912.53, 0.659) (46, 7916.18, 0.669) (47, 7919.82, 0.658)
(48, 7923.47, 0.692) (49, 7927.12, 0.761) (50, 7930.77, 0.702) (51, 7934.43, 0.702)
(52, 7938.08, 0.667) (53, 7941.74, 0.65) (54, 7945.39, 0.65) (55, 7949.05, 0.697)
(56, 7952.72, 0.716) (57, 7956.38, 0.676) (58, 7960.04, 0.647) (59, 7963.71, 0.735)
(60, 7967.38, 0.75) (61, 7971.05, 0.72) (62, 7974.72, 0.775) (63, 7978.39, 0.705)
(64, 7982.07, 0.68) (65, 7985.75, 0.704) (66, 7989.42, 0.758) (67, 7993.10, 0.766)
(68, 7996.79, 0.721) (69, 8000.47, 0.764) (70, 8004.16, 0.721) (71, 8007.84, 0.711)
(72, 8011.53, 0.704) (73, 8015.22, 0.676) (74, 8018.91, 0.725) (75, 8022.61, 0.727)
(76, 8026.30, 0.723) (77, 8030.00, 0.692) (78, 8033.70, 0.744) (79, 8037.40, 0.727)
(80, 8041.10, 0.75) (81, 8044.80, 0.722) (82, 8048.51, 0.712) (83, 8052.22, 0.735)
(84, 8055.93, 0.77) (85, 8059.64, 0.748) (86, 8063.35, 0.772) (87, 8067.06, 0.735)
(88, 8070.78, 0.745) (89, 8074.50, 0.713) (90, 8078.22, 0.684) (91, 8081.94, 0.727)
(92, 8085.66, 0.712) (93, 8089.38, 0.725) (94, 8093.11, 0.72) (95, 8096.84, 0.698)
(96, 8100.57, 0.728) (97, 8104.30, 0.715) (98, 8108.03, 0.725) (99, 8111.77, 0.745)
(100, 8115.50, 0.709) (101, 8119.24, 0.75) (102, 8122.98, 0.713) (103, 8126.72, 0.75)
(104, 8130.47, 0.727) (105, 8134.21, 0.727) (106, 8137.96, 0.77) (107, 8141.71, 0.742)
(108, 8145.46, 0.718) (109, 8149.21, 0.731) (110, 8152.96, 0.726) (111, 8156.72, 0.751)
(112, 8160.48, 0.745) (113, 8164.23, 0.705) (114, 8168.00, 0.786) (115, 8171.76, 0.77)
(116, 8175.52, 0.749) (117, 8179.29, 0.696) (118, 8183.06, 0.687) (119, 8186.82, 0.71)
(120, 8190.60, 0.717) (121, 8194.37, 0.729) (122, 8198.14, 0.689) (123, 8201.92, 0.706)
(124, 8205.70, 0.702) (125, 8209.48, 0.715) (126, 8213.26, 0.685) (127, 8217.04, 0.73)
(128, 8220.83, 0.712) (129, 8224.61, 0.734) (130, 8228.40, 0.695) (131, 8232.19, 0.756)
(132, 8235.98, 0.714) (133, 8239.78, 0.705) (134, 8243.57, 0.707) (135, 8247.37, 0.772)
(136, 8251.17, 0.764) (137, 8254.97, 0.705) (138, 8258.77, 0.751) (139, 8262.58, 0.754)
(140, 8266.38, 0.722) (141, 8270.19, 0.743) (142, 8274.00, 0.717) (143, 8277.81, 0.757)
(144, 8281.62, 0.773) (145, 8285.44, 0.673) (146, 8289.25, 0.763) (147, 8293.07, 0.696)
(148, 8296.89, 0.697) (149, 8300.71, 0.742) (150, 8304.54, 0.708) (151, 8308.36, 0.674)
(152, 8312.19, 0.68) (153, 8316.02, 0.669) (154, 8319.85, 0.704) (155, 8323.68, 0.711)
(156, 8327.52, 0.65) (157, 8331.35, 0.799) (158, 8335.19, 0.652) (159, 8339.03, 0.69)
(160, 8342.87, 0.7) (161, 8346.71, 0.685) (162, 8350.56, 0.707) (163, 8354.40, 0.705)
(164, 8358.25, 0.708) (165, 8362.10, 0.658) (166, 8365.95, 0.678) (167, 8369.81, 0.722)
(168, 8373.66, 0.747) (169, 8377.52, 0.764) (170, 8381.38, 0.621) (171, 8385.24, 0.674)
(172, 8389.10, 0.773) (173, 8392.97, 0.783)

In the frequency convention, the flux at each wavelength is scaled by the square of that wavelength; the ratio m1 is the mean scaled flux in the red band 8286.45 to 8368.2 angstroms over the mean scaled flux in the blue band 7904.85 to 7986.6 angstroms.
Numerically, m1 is 1.10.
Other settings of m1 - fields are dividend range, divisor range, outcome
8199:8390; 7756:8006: 1.11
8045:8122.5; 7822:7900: 1.08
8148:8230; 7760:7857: 1.11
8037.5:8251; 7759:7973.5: 1.10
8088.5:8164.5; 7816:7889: 1.10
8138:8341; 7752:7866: 1.12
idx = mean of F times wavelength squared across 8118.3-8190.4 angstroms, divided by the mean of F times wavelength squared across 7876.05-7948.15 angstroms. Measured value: 1.1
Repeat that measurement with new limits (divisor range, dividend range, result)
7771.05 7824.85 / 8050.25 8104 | 1.09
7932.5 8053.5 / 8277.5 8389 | 1.07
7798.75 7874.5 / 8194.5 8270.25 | 1.11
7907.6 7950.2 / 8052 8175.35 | 1.13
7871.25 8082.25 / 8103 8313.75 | 1.08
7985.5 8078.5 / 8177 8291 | 1.04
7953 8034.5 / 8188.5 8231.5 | 1.04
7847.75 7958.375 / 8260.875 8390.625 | 1.13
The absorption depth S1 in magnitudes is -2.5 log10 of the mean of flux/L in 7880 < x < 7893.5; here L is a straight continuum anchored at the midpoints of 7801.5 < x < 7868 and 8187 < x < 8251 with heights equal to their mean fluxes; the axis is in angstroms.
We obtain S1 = 0.03 mag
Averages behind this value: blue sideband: 0.718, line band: 0.698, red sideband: 0.718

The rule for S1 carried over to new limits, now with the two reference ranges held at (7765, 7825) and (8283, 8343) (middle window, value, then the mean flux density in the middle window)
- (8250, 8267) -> -0.06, 0.74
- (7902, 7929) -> 0.03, 0.693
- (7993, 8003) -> -0.05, 0.745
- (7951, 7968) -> 0.01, 0.702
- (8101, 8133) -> -0.03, 0.729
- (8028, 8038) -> -0.02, 0.72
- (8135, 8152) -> -0.05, 0.739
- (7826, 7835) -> 0.01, 0.709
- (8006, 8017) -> 0.02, 0.697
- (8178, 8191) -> 0.01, 0.701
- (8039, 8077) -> -0.05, 0.739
